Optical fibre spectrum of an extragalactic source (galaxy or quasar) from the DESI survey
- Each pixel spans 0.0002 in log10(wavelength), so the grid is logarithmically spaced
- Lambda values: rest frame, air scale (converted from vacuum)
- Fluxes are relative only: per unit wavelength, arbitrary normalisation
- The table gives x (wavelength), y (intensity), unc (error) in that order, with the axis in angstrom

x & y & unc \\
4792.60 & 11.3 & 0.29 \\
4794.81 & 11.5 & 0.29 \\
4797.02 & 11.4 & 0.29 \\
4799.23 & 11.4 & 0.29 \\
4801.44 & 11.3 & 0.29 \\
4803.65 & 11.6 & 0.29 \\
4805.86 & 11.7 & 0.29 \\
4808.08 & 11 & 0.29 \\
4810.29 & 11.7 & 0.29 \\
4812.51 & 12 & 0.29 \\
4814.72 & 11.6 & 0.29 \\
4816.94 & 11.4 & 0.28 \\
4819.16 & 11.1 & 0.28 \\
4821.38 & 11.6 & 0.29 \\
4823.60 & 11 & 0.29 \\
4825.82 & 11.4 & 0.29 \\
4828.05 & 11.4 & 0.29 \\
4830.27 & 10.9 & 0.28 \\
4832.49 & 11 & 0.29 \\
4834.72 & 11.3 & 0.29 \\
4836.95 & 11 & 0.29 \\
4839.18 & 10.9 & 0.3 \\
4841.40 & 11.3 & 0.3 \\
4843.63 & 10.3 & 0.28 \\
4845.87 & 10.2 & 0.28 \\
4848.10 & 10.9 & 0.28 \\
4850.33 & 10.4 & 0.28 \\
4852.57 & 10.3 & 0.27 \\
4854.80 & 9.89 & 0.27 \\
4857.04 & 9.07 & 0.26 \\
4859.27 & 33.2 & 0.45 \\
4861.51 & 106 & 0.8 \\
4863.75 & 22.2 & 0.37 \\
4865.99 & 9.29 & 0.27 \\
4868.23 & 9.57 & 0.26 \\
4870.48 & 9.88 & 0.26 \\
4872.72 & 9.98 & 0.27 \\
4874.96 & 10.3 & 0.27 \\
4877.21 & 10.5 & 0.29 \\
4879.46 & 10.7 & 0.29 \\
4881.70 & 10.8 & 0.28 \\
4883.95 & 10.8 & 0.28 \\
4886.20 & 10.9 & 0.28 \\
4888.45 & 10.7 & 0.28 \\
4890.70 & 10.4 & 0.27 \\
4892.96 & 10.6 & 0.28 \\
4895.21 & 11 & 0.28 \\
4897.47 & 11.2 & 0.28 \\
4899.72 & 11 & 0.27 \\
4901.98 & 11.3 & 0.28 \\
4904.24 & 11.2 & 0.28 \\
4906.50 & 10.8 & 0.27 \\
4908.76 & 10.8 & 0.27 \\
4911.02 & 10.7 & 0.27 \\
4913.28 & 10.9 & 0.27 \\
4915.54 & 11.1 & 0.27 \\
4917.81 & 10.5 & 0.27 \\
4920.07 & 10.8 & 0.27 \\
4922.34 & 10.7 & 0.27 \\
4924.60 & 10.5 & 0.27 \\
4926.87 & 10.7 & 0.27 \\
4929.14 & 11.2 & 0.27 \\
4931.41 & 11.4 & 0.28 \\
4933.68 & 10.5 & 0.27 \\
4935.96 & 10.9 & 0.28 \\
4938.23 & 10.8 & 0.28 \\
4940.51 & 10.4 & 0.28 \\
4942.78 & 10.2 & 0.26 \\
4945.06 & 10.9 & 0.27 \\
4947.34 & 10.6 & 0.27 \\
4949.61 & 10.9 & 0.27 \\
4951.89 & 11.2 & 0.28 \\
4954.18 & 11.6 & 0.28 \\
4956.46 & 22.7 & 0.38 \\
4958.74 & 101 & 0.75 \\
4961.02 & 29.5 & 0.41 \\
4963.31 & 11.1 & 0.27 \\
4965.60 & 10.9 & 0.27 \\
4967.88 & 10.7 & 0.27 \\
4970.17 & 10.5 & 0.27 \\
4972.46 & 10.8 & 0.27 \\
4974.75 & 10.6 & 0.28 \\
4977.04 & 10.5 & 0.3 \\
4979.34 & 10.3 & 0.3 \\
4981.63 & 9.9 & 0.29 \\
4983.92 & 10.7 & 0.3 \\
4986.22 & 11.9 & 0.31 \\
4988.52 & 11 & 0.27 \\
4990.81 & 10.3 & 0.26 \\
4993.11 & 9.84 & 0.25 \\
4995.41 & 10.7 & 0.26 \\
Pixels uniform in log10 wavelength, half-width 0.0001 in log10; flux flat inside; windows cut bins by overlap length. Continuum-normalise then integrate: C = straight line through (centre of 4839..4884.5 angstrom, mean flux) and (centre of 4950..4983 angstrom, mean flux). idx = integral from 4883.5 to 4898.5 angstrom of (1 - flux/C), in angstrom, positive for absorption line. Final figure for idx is 5.7 angstrom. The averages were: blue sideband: 16.7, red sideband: 19.1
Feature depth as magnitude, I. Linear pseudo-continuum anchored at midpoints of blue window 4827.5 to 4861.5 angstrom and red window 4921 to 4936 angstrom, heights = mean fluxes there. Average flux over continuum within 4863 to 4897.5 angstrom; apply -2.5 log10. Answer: 0.21 mag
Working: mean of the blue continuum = 15.2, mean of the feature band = 11.1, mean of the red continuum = 10.8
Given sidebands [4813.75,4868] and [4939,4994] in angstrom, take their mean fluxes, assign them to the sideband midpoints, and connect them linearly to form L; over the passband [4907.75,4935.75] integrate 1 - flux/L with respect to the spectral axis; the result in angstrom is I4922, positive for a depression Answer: 8.9 angstrom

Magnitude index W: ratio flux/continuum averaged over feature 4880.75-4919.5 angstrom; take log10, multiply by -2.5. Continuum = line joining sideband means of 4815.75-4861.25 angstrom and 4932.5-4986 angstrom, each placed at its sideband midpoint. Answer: 0.34 mag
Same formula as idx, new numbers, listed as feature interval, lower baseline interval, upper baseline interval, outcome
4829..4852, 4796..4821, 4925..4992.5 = 2.6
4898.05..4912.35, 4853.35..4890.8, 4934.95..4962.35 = 6.2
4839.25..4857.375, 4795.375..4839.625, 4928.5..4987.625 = 2.7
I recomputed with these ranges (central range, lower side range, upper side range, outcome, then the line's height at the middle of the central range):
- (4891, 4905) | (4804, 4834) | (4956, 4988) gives 0.36 mag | 15.4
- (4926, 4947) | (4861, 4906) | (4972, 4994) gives 0.16 mag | 12.5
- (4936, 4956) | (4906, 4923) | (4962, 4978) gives -0.04 mag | 10.9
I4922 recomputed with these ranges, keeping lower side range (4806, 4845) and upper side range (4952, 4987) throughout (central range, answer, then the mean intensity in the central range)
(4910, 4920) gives 3.2 angstrom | 10.8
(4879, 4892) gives 3.3 angstrom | 10.7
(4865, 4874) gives 2.5 angstrom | 9.7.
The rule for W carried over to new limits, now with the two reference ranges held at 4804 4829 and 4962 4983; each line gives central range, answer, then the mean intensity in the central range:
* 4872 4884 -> 0.066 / 10.5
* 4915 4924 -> 0.024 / 10.7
